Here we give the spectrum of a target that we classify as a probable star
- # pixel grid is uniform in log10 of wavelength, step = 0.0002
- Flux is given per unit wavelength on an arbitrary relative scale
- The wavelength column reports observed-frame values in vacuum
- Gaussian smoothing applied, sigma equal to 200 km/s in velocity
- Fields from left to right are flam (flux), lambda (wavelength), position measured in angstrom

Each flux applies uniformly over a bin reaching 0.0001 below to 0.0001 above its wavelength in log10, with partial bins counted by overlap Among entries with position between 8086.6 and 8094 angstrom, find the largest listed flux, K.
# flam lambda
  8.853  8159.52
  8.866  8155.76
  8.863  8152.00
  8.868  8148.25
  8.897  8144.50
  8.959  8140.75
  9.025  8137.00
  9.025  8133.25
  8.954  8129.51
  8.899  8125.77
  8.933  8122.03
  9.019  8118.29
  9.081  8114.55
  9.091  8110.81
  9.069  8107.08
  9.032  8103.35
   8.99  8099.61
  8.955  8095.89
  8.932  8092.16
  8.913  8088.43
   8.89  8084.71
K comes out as 8.932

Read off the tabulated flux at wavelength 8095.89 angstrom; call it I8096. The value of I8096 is 8.955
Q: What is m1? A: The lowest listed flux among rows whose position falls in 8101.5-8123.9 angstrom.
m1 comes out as 8.933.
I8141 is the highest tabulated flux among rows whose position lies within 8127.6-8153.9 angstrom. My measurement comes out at 9.025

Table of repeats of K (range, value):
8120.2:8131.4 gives 8.954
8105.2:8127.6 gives 9.091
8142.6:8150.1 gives 8.897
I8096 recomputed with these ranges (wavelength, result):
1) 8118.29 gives 9.019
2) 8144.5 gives 8.897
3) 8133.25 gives 9.025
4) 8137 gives 9.025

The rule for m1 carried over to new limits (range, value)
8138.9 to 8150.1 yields 8.868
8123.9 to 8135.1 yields 8.899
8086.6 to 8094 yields 8.913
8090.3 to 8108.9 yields 8.932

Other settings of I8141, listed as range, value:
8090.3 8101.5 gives 8.99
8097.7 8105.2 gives 9.032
